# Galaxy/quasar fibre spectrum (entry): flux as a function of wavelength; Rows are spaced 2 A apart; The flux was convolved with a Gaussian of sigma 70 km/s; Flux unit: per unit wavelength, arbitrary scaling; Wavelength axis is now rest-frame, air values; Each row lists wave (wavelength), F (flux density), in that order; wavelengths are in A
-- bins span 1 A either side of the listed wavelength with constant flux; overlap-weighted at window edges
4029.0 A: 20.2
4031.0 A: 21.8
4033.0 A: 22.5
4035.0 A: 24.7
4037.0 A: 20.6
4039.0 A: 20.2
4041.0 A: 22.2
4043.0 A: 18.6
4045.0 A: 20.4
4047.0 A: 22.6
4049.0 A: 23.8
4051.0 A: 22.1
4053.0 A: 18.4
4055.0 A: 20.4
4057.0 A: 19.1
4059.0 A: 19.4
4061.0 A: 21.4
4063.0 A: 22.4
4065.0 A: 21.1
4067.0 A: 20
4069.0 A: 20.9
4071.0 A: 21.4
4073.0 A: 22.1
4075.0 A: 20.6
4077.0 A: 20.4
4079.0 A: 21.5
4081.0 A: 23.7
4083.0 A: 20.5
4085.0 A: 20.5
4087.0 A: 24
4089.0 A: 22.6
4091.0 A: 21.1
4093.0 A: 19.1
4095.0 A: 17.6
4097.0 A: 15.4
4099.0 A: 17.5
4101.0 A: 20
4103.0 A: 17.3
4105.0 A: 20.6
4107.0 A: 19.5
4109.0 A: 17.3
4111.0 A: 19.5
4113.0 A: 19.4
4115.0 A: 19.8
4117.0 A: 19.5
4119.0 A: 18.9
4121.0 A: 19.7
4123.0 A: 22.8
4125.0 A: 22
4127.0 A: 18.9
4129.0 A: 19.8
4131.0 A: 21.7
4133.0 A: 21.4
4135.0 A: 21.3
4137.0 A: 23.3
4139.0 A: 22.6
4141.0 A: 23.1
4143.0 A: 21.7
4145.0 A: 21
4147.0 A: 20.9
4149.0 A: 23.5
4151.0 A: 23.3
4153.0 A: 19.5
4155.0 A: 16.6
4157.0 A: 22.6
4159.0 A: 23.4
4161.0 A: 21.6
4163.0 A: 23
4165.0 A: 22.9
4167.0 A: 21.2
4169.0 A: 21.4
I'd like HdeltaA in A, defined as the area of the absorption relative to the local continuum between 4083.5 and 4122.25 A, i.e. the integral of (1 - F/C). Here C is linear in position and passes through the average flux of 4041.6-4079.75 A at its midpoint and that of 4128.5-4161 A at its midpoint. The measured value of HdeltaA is 3.3 A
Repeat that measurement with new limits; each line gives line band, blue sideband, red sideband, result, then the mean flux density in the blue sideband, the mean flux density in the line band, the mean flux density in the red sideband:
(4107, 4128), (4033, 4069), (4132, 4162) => 1.7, 21.1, 19.8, 21.7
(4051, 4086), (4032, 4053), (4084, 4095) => 0.8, 21.6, 20.8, 21.1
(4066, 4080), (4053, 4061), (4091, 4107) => -1.3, 19.7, 21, 18.5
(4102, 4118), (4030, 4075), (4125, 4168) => 1.7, 21.2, 19.1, 21.6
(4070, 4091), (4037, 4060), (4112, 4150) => -0.9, 20.7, 21.7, 21.1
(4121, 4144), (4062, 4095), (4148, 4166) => 0.0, 21.3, 21.6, 21.8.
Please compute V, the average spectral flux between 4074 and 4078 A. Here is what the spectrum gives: 20.5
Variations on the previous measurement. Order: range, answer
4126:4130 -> 19.4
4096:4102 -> 17.6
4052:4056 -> 19.4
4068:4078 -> 21.1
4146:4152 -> 22.6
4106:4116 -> 19.1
